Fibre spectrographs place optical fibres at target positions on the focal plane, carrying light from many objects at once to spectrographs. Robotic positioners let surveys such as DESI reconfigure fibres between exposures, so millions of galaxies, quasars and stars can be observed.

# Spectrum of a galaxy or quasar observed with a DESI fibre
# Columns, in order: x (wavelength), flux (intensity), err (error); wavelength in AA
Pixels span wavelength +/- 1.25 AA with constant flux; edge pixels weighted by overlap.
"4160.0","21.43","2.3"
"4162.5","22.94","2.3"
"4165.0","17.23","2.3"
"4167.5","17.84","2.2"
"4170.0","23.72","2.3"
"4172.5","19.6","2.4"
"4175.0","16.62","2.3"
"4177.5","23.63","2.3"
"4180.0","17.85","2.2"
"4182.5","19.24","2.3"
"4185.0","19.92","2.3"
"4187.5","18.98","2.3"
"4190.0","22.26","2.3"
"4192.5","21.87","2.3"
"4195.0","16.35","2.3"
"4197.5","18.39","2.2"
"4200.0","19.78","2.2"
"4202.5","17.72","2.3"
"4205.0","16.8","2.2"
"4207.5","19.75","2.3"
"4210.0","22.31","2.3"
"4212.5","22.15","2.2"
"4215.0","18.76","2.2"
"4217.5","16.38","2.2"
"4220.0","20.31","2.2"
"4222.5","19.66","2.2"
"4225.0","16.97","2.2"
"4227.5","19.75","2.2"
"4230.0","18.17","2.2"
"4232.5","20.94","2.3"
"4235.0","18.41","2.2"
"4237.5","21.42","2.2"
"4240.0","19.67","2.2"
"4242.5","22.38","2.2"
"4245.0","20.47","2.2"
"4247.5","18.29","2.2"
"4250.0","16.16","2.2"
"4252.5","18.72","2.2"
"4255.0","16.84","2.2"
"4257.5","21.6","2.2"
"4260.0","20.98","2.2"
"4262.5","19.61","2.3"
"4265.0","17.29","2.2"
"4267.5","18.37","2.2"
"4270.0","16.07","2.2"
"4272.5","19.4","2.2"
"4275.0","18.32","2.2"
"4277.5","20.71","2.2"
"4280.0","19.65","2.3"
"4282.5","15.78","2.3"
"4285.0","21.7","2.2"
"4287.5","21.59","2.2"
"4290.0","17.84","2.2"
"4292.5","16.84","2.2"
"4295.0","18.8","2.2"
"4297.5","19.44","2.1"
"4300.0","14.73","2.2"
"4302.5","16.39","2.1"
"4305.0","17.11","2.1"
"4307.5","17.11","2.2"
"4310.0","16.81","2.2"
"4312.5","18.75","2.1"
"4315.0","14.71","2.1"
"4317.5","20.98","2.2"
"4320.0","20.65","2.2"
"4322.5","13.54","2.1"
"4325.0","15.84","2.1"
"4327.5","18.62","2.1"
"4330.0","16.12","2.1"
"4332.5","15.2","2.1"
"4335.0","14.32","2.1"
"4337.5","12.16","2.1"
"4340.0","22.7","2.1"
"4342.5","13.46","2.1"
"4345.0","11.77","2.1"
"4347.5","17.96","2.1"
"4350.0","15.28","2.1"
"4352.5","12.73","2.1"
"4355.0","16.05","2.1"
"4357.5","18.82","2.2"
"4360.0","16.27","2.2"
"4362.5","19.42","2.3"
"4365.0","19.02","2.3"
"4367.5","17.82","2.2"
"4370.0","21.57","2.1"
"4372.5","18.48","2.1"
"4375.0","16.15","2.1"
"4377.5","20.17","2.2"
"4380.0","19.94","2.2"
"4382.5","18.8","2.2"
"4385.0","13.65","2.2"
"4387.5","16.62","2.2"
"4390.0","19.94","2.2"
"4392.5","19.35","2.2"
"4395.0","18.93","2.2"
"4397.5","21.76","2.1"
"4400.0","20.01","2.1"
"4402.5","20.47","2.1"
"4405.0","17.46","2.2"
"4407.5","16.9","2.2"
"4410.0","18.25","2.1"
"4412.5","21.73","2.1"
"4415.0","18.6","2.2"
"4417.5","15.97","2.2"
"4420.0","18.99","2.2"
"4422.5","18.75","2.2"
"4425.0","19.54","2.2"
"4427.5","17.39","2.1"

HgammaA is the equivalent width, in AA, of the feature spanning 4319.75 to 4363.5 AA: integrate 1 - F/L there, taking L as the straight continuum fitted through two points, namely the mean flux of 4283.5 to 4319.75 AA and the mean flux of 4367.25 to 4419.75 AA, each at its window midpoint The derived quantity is 5.56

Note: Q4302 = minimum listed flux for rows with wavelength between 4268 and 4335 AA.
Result 13.54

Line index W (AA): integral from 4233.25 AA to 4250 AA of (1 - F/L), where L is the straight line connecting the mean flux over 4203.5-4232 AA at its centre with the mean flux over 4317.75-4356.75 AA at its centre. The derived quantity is -1.1 AA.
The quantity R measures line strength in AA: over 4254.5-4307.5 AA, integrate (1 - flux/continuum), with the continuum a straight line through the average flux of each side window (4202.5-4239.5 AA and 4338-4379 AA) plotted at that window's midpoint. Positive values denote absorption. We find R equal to -0.2 AA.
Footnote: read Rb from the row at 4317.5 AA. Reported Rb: 20.98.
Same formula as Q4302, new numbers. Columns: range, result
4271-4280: 18.32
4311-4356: 11.77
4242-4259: 16.16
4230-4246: 18.17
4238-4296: 15.78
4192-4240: 16.35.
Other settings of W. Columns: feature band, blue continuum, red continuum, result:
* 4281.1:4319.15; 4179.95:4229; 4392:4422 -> 2.4 AA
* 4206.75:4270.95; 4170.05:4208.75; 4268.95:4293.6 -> -0.7 AA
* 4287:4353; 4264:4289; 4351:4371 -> 5.6 AA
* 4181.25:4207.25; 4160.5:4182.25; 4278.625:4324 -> 0.6 AA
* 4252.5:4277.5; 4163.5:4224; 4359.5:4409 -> 0.5 AA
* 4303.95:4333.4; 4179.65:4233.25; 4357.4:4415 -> 2.8 AA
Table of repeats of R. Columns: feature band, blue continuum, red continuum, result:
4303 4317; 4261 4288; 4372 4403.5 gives 1.3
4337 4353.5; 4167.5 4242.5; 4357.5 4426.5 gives 3.1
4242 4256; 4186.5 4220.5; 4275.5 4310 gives 0.1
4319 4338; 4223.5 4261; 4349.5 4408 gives 2.8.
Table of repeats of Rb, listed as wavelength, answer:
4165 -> 17.23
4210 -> 22.31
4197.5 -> 18.39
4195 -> 16.35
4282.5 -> 15.78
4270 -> 16.07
